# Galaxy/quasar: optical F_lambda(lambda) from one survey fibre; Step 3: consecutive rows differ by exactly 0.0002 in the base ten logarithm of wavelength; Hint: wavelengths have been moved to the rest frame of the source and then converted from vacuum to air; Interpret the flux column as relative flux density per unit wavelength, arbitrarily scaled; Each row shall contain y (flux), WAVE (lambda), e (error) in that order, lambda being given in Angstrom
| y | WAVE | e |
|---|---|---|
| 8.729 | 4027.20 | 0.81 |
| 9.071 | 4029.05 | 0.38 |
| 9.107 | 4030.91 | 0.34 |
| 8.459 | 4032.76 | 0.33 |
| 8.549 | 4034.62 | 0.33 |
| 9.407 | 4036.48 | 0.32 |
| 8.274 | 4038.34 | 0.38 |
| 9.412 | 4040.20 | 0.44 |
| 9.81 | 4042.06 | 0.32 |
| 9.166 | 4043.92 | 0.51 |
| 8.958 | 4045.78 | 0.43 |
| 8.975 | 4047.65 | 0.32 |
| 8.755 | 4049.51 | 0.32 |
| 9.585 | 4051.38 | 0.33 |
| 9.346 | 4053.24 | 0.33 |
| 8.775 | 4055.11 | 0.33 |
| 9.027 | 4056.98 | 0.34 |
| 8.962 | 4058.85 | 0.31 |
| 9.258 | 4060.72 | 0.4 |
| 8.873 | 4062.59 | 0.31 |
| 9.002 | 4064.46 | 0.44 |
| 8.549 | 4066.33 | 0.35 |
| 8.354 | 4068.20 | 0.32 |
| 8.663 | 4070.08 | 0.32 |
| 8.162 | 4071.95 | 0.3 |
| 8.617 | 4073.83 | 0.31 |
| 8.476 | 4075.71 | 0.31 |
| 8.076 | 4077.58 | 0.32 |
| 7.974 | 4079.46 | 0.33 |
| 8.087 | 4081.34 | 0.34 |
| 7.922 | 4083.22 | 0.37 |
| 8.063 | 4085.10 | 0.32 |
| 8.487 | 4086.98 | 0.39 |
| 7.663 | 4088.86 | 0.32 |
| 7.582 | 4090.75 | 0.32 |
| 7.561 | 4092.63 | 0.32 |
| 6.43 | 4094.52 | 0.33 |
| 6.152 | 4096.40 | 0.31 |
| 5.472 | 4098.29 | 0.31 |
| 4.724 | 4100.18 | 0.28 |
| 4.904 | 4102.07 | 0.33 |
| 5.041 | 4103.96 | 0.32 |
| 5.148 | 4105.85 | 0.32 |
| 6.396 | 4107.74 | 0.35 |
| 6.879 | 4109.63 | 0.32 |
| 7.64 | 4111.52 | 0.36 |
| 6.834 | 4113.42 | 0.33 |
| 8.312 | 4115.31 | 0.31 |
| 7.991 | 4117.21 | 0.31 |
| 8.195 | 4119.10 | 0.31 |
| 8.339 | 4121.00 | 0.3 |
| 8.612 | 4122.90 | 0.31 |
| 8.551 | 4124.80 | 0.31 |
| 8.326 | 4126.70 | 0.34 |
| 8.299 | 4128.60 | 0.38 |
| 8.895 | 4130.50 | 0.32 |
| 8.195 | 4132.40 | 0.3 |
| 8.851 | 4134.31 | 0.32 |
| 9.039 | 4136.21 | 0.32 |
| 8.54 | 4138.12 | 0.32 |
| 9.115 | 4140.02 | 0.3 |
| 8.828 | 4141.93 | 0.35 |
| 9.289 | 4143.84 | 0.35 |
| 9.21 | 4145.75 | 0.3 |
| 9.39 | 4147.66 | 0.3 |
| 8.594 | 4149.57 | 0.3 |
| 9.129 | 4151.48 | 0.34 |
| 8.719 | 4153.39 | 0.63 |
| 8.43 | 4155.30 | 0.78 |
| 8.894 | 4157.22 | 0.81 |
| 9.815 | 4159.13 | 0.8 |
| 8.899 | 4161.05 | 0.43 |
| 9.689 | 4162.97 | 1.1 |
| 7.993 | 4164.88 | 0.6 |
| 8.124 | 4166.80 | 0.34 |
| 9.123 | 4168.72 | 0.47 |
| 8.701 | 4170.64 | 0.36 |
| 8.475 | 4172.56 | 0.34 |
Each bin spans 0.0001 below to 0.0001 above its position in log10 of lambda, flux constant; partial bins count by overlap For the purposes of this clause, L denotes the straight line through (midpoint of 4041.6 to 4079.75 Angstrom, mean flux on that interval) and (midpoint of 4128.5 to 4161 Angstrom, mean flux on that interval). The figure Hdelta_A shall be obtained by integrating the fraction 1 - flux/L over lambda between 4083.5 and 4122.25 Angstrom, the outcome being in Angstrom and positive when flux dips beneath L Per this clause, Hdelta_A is 8.5 Angstrom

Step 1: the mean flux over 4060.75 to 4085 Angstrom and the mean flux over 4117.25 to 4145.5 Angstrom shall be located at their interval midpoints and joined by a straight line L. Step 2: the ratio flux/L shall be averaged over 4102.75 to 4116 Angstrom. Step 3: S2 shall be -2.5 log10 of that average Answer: 0.29 mag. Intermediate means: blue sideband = 8.42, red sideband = 8.64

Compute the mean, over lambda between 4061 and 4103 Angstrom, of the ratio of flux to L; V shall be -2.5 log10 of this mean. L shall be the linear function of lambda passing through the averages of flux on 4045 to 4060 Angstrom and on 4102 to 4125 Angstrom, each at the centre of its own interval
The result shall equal 0.073 mag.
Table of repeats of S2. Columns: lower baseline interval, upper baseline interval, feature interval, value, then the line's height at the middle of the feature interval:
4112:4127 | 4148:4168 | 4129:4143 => -0.04 mag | 8.43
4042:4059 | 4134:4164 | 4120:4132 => 0.07 mag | 9.05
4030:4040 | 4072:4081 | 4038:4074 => -0.05 mag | 8.53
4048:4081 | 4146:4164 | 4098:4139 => 0.20 mag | 8.93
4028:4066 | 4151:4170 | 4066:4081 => 0.08 mag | 8.99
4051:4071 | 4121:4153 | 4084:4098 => 0.21 mag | 8.87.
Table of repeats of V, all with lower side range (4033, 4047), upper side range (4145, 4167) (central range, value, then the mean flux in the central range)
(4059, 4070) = 0.026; 8.81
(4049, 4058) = -0.009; 9.11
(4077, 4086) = 0.126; 8.02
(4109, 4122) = 0.157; 7.77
